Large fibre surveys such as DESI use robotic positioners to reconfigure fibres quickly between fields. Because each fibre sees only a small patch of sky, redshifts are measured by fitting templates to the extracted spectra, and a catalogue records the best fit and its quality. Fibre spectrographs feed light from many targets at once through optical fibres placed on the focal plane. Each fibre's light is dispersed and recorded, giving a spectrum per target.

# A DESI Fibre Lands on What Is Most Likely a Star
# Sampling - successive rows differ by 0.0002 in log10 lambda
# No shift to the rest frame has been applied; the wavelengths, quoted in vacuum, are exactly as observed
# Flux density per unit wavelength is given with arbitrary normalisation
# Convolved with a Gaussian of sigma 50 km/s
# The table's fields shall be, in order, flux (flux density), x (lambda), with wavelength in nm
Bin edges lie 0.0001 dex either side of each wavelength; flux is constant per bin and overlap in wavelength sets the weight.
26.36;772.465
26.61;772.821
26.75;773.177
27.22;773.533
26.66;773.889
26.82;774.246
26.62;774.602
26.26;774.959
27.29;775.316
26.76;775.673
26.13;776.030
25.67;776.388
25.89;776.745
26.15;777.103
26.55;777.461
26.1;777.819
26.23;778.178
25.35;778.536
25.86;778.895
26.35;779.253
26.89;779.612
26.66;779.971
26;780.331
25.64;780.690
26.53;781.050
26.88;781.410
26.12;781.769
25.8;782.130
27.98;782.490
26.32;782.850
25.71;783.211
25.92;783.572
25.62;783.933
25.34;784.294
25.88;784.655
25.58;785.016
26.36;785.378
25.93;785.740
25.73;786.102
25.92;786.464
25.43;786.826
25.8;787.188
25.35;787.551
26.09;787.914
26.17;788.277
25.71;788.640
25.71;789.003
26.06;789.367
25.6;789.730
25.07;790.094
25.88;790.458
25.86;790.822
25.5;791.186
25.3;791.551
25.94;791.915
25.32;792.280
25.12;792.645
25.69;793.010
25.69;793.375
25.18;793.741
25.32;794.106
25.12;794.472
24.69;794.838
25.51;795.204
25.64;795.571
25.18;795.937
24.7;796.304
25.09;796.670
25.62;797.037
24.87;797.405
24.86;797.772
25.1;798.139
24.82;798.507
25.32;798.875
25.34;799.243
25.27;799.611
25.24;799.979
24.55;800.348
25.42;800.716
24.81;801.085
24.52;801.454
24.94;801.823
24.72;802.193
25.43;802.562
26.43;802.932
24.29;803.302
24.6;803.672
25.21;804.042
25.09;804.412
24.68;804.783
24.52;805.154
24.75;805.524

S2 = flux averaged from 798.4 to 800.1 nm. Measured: 25.2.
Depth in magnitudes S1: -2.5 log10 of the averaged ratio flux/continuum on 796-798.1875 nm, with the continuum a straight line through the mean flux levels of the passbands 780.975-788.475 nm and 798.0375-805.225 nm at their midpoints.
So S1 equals 0.01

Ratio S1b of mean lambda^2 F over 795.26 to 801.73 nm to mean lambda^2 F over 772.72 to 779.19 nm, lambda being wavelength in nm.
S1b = 1.0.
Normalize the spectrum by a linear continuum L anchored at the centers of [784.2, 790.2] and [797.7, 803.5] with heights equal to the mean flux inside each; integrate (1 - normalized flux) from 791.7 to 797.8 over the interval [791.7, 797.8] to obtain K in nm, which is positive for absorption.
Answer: 0.02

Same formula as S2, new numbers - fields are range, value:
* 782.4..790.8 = 25.9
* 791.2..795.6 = 25.4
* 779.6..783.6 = 26.4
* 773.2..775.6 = 26.8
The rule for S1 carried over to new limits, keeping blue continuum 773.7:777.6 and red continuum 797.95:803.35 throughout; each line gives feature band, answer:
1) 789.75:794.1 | 0.00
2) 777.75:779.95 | 0.00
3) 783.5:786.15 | 0.01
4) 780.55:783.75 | -0.01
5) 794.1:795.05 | 0.02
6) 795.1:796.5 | 0.00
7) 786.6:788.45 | 0.00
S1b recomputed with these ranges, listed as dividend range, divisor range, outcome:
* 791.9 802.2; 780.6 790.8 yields 1.00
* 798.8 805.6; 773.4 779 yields 1.01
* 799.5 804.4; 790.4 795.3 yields 1.01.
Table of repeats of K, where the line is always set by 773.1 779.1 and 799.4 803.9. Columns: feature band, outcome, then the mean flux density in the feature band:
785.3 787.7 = 0.005 nm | 25.8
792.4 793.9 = 0.003 nm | 25.4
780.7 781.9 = -0.014 nm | 26.4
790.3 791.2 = -0.007 nm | 25.8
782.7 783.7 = 0.001 nm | 26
